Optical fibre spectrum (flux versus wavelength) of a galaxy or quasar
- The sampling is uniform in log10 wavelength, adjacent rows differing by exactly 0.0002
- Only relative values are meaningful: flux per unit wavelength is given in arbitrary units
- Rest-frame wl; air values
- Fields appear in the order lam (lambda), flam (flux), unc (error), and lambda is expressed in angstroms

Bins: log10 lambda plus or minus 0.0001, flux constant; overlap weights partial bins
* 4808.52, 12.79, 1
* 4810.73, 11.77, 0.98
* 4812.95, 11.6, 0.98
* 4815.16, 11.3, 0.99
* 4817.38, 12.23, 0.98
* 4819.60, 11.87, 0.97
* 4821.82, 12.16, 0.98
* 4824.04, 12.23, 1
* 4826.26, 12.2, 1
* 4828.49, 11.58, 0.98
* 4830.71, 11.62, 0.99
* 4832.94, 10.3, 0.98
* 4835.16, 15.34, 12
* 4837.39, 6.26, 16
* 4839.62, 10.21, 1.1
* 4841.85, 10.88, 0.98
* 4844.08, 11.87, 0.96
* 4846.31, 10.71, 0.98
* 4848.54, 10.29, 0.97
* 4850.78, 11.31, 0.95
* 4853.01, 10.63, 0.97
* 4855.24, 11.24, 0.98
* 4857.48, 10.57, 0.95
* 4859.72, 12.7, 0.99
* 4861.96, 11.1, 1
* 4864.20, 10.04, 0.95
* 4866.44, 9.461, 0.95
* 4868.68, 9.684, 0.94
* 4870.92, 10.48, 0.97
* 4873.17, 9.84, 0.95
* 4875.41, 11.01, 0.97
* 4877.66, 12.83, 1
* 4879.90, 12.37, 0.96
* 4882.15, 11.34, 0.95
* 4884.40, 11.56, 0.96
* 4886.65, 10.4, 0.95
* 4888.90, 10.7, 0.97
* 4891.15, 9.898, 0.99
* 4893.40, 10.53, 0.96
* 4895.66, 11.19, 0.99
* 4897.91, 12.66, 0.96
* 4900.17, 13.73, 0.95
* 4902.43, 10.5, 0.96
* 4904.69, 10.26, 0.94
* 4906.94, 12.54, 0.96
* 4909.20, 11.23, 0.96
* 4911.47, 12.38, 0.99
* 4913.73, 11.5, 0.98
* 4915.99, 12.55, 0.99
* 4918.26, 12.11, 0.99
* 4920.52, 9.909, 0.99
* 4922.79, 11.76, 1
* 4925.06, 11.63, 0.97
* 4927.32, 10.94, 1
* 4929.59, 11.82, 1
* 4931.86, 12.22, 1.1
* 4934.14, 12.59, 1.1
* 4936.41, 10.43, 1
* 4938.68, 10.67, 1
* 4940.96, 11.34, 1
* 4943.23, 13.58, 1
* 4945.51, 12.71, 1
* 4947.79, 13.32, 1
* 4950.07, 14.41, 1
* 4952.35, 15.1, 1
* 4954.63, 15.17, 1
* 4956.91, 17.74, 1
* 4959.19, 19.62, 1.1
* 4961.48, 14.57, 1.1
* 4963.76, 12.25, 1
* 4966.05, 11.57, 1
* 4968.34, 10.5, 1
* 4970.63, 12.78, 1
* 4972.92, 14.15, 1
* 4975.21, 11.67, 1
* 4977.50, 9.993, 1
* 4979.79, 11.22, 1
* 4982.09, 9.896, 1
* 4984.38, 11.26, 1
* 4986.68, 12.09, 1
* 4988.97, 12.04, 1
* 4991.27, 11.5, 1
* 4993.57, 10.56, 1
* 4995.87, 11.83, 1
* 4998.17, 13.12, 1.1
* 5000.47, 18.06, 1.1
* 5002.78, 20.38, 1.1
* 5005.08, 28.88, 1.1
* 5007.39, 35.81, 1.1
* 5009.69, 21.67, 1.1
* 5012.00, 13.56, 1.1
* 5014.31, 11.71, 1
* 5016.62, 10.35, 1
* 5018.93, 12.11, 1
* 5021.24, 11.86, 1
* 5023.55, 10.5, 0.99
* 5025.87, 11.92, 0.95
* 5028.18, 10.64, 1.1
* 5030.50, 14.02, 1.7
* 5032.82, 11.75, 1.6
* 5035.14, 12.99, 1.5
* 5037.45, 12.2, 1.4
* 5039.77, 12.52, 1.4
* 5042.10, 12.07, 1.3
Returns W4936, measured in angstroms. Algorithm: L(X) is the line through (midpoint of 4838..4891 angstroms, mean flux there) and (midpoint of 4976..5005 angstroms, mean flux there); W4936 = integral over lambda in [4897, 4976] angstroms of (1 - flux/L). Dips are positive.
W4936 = -2.54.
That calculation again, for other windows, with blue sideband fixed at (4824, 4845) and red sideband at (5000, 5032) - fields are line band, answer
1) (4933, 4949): 2.4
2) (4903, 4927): 3.5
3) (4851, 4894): 4.9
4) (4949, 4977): 1.6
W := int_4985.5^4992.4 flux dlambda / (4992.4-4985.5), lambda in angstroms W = 11.9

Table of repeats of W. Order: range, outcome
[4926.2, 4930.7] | 11.4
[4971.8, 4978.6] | 11.9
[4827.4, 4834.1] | 11.2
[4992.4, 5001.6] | 13.4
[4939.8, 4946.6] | 12.5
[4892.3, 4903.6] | 11.7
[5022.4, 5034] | 11.8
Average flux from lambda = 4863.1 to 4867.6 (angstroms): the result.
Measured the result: 9.75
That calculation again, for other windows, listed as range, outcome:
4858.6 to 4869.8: 10.6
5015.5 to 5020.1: 11.2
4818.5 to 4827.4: 12.1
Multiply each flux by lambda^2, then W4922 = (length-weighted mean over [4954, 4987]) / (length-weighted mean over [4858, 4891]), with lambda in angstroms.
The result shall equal 1.2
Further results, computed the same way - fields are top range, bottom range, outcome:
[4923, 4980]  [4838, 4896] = 1.23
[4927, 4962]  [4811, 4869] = 1.27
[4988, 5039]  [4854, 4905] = 1.42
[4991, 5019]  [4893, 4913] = 1.54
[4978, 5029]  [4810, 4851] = 1.38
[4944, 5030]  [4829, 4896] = 1.38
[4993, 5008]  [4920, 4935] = 1.74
